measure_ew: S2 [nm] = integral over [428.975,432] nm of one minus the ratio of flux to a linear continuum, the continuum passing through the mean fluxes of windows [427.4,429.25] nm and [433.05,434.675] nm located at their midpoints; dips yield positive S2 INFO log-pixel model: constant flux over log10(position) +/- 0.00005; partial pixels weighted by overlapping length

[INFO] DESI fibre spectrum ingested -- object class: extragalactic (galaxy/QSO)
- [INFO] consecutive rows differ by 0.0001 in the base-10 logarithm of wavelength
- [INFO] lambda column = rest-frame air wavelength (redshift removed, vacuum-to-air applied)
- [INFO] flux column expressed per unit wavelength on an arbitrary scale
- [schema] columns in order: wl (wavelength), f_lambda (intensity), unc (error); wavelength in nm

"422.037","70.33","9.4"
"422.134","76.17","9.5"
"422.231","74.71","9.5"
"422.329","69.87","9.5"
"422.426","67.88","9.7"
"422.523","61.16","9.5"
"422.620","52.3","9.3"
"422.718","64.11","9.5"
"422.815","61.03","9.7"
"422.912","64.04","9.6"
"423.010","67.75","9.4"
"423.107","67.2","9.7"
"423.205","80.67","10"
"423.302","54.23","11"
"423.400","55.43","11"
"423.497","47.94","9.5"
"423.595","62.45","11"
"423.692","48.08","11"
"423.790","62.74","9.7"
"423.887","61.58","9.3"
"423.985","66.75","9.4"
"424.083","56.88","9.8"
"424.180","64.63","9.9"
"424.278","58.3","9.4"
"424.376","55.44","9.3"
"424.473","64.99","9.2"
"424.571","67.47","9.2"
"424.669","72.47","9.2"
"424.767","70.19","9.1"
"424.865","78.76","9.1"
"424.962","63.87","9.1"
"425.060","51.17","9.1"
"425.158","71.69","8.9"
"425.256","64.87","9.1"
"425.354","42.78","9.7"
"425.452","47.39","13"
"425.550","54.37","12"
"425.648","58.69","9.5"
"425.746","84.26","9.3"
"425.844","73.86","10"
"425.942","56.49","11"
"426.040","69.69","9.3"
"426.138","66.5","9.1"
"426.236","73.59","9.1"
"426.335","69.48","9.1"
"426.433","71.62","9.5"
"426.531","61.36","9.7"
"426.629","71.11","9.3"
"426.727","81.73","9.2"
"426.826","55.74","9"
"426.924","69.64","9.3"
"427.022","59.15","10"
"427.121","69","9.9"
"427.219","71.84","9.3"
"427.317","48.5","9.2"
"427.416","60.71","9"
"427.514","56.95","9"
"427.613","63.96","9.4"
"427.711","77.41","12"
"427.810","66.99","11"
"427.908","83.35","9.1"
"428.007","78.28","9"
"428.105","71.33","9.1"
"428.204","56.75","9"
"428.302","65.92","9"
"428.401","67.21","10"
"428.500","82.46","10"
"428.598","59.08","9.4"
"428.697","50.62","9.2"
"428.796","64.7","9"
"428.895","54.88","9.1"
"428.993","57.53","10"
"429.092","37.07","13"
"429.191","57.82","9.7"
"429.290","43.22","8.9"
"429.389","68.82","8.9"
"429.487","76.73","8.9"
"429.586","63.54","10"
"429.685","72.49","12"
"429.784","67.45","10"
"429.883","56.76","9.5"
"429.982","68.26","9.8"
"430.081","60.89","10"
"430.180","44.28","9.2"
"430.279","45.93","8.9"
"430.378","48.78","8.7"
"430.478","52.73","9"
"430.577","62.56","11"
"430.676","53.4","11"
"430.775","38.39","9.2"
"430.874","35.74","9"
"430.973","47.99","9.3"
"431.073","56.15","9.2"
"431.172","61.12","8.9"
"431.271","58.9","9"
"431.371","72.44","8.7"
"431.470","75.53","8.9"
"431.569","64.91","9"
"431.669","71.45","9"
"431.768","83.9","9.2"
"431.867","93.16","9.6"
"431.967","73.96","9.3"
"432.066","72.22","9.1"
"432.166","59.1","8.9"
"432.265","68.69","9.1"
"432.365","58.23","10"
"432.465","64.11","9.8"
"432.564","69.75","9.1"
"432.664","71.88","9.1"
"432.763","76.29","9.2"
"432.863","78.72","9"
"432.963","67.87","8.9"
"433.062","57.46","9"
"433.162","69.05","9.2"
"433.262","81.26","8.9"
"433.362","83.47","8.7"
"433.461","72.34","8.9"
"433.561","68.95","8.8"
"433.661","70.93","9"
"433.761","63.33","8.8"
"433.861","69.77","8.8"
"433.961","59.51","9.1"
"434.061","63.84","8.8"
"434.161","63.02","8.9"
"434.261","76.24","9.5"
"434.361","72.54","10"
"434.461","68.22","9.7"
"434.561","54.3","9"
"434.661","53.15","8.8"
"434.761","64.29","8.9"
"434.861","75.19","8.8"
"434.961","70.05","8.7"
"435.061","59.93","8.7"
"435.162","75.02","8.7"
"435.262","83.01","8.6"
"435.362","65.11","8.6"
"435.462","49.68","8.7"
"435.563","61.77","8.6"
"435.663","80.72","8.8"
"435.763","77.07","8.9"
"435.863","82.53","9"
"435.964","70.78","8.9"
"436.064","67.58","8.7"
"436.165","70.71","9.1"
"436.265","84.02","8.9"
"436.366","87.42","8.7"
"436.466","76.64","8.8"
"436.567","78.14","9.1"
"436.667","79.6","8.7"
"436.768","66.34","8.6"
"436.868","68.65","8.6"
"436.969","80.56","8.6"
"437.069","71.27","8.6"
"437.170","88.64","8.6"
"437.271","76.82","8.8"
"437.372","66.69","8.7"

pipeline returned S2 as 0.24 nm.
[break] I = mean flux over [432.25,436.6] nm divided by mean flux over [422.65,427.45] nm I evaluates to 1.10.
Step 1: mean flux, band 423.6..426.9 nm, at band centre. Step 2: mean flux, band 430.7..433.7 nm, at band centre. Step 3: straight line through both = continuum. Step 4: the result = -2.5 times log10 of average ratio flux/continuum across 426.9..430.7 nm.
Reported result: 0.06 mag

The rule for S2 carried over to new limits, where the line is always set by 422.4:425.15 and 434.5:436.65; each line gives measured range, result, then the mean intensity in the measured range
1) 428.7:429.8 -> 0.111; 59.8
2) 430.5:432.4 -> 0.129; 63.5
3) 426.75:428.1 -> -0.032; 66.7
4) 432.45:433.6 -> -0.048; 72.1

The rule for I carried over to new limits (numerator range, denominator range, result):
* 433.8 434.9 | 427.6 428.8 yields 0.95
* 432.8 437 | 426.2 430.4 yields 1.11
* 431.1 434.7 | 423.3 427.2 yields 1.09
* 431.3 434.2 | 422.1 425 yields 1.10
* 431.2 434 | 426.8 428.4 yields 1.07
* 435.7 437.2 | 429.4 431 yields 1.36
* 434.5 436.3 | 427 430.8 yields 1.13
